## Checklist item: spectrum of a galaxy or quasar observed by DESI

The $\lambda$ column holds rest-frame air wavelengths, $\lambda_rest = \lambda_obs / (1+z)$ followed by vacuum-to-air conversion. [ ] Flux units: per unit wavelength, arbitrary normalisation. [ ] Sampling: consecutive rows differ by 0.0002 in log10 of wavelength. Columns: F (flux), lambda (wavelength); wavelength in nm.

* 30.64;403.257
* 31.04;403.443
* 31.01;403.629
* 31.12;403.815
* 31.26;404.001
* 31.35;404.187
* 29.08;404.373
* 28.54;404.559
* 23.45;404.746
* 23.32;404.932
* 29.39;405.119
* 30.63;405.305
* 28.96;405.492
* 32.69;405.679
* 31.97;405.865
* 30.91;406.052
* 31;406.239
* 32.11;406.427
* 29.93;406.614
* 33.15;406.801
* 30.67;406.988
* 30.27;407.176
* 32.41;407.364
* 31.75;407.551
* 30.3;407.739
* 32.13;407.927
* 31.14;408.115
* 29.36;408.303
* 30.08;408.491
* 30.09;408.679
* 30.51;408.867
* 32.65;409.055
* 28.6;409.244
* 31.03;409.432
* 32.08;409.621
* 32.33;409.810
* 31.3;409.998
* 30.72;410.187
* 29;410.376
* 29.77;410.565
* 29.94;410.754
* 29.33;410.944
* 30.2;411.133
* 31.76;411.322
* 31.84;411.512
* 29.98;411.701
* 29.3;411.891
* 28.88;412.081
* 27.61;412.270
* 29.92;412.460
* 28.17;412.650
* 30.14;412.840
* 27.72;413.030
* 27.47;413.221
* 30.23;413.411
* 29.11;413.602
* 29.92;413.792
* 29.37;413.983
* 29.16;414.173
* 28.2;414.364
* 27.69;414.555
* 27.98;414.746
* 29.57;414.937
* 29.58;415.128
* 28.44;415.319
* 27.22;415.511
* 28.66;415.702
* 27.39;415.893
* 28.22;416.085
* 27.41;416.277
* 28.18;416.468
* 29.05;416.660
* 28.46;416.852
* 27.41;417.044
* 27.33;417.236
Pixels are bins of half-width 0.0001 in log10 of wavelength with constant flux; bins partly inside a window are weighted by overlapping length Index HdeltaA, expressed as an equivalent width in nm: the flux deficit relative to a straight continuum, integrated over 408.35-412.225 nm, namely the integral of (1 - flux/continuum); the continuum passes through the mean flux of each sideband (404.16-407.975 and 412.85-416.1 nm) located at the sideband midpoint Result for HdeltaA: -0.136 nm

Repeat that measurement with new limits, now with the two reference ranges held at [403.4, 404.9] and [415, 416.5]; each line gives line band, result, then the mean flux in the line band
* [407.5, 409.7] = -0.15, 30.8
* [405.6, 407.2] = -0.13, 31.5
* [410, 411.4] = -0.07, 30.2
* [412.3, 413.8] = -0.03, 29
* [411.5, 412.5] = -0.03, 29.4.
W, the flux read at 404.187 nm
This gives 31.35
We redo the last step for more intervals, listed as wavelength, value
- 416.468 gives 28.18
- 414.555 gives 27.69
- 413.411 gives 30.23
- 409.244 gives 28.6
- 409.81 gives 32.33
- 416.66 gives 29.05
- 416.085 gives 28.22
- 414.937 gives 29.57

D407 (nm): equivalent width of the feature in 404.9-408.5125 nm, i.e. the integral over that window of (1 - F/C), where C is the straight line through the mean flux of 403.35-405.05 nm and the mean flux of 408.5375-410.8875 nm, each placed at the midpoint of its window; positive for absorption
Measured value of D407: -0.128 nm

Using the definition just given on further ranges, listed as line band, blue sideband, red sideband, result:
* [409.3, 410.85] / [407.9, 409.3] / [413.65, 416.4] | -0.03 nm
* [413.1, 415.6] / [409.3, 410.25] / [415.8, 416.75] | 0.02 nm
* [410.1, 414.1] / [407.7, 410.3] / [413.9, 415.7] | 0.02 nm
